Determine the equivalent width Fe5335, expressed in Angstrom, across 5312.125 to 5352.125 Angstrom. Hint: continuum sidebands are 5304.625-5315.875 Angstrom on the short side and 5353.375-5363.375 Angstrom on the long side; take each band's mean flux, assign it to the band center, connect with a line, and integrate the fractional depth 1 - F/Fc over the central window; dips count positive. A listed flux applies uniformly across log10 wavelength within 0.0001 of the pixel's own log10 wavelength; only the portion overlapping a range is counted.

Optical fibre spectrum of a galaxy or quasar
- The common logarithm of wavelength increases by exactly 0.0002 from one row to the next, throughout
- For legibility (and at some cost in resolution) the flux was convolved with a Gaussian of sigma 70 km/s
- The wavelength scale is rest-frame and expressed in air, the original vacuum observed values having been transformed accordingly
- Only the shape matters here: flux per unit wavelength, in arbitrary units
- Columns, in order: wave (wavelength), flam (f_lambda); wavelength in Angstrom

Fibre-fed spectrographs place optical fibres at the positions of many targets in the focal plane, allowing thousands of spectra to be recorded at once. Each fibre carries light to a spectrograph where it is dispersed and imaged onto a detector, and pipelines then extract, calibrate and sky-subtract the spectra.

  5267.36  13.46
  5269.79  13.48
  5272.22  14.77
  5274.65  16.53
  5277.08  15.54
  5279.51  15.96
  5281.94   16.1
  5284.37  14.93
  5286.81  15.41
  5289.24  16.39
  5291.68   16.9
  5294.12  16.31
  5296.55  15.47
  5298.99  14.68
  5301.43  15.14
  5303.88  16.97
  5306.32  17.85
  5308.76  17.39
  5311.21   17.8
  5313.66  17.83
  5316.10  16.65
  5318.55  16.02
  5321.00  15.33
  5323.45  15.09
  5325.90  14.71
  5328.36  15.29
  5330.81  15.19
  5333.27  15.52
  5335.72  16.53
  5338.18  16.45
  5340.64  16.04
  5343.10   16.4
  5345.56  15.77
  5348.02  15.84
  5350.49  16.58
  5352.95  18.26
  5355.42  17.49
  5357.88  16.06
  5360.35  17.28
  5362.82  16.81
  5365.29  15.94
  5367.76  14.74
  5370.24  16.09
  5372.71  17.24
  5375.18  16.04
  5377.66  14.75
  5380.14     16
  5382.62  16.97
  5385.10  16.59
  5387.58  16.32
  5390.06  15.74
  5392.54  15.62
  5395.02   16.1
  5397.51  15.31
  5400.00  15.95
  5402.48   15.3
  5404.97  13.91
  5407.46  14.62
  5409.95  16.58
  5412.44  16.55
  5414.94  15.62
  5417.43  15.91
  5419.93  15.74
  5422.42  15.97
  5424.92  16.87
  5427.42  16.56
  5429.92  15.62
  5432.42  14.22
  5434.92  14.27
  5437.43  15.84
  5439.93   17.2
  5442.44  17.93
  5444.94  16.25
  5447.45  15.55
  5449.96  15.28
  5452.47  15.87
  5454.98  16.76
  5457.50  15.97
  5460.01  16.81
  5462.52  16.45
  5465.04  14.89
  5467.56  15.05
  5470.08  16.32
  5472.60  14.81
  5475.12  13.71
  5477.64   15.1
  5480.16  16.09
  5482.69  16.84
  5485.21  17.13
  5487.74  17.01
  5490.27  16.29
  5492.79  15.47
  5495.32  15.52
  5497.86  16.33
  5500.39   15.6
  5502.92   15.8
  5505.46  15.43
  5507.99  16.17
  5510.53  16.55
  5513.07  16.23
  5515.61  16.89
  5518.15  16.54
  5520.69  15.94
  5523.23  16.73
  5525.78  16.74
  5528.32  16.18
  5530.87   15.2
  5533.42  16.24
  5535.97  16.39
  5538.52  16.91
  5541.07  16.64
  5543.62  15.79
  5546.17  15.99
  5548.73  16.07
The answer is 3.1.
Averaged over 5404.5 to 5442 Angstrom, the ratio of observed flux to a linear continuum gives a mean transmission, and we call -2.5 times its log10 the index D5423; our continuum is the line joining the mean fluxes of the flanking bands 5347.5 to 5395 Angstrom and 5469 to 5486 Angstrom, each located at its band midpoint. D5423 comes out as 0.02 mag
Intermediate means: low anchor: 16.3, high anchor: 15.7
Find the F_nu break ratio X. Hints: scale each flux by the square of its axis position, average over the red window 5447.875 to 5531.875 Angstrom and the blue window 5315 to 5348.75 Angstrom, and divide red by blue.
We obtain 1.1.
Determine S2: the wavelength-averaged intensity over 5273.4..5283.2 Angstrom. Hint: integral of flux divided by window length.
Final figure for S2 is 16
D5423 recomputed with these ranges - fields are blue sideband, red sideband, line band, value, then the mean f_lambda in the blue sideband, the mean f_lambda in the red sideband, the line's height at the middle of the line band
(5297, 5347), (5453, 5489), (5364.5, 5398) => 0.00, 16.1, 15.9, 16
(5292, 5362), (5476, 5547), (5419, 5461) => 0.01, 16.3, 16.2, 16.2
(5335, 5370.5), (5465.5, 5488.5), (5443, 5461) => -0.02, 16.4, 15.7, 15.9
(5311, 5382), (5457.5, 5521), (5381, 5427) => 0.01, 16.2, 16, 16.1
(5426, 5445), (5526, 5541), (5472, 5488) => 0.02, 16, 16.3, 16.1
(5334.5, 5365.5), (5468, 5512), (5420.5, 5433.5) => 0.02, 16.6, 15.9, 16.2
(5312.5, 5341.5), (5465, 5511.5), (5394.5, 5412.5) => 0.03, 15.9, 15.8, 15.9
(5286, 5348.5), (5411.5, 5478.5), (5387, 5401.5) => 0.01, 16.1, 15.8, 15.9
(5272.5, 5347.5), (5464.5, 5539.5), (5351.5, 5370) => -0.04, 16.1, 16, 16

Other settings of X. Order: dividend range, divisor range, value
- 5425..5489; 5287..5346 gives 1.04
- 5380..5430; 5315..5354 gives 1.02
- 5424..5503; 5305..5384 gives 1.02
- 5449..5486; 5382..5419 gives 1.03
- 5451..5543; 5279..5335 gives 1.07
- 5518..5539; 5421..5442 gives 1.06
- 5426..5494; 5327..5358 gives 1.02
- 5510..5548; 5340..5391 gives 1.06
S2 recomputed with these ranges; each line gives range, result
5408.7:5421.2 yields 16.1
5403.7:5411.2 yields 15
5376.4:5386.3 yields 16.1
